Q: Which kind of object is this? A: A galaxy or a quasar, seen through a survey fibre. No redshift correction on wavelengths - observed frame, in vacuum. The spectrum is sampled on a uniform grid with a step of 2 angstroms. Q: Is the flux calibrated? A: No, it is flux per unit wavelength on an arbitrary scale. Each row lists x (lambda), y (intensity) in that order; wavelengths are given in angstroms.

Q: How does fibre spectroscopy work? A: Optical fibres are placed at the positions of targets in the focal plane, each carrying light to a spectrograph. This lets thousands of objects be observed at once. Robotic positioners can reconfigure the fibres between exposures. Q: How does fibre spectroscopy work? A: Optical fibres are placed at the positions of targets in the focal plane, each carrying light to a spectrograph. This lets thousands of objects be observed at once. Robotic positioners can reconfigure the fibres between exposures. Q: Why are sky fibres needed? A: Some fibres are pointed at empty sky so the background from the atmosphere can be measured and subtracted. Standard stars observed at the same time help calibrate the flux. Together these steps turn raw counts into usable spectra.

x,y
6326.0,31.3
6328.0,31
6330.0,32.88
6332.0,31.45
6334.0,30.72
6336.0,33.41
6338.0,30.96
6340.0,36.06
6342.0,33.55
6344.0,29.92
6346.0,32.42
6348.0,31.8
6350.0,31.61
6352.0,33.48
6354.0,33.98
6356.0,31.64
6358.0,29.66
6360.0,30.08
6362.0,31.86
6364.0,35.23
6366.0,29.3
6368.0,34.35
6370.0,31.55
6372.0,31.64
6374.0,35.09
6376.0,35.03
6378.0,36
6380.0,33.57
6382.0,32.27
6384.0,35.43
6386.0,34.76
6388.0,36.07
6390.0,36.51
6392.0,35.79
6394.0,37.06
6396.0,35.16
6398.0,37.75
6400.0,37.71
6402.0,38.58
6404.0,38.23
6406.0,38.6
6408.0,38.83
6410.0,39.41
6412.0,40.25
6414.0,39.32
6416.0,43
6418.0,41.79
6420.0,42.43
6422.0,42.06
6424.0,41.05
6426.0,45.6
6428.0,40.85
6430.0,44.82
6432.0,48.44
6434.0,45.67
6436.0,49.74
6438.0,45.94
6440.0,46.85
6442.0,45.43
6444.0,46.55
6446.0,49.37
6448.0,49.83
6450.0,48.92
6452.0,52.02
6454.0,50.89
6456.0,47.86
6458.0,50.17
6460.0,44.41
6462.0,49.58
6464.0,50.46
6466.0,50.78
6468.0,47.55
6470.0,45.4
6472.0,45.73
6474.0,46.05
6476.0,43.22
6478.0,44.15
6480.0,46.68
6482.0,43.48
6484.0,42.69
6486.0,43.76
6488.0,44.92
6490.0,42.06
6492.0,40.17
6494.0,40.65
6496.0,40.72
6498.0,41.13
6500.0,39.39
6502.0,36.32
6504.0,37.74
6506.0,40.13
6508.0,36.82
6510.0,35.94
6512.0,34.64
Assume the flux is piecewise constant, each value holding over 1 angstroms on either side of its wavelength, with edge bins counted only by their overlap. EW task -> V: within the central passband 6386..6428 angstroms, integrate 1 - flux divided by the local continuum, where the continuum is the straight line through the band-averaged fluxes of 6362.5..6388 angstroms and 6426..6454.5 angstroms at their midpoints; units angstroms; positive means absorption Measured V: 1.3 angstroms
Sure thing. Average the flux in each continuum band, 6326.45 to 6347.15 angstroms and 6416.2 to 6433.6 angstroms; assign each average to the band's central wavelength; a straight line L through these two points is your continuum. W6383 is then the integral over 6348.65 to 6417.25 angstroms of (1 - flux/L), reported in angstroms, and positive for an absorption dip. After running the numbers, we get 5.15 angstroms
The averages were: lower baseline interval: 32.2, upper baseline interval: 43.4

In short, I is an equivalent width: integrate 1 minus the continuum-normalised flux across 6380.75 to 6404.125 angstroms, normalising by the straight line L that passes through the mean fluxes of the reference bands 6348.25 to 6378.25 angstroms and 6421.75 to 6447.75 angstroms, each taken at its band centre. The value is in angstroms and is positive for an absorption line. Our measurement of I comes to 1.12 angstroms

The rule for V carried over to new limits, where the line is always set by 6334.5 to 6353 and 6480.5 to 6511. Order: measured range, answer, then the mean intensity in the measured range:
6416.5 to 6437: -4.1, 44.2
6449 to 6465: -4.5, 49.3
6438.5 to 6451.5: -3.5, 47.9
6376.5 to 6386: 0.0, 34.4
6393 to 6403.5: -0.6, 37.3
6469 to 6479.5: -1.5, 45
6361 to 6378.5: 0.3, 33.3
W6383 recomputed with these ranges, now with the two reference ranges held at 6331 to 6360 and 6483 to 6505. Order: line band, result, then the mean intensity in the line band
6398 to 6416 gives -1.66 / 39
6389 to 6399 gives -0.42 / 36.5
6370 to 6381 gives -0.04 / 34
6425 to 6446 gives -4.89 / 46.2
